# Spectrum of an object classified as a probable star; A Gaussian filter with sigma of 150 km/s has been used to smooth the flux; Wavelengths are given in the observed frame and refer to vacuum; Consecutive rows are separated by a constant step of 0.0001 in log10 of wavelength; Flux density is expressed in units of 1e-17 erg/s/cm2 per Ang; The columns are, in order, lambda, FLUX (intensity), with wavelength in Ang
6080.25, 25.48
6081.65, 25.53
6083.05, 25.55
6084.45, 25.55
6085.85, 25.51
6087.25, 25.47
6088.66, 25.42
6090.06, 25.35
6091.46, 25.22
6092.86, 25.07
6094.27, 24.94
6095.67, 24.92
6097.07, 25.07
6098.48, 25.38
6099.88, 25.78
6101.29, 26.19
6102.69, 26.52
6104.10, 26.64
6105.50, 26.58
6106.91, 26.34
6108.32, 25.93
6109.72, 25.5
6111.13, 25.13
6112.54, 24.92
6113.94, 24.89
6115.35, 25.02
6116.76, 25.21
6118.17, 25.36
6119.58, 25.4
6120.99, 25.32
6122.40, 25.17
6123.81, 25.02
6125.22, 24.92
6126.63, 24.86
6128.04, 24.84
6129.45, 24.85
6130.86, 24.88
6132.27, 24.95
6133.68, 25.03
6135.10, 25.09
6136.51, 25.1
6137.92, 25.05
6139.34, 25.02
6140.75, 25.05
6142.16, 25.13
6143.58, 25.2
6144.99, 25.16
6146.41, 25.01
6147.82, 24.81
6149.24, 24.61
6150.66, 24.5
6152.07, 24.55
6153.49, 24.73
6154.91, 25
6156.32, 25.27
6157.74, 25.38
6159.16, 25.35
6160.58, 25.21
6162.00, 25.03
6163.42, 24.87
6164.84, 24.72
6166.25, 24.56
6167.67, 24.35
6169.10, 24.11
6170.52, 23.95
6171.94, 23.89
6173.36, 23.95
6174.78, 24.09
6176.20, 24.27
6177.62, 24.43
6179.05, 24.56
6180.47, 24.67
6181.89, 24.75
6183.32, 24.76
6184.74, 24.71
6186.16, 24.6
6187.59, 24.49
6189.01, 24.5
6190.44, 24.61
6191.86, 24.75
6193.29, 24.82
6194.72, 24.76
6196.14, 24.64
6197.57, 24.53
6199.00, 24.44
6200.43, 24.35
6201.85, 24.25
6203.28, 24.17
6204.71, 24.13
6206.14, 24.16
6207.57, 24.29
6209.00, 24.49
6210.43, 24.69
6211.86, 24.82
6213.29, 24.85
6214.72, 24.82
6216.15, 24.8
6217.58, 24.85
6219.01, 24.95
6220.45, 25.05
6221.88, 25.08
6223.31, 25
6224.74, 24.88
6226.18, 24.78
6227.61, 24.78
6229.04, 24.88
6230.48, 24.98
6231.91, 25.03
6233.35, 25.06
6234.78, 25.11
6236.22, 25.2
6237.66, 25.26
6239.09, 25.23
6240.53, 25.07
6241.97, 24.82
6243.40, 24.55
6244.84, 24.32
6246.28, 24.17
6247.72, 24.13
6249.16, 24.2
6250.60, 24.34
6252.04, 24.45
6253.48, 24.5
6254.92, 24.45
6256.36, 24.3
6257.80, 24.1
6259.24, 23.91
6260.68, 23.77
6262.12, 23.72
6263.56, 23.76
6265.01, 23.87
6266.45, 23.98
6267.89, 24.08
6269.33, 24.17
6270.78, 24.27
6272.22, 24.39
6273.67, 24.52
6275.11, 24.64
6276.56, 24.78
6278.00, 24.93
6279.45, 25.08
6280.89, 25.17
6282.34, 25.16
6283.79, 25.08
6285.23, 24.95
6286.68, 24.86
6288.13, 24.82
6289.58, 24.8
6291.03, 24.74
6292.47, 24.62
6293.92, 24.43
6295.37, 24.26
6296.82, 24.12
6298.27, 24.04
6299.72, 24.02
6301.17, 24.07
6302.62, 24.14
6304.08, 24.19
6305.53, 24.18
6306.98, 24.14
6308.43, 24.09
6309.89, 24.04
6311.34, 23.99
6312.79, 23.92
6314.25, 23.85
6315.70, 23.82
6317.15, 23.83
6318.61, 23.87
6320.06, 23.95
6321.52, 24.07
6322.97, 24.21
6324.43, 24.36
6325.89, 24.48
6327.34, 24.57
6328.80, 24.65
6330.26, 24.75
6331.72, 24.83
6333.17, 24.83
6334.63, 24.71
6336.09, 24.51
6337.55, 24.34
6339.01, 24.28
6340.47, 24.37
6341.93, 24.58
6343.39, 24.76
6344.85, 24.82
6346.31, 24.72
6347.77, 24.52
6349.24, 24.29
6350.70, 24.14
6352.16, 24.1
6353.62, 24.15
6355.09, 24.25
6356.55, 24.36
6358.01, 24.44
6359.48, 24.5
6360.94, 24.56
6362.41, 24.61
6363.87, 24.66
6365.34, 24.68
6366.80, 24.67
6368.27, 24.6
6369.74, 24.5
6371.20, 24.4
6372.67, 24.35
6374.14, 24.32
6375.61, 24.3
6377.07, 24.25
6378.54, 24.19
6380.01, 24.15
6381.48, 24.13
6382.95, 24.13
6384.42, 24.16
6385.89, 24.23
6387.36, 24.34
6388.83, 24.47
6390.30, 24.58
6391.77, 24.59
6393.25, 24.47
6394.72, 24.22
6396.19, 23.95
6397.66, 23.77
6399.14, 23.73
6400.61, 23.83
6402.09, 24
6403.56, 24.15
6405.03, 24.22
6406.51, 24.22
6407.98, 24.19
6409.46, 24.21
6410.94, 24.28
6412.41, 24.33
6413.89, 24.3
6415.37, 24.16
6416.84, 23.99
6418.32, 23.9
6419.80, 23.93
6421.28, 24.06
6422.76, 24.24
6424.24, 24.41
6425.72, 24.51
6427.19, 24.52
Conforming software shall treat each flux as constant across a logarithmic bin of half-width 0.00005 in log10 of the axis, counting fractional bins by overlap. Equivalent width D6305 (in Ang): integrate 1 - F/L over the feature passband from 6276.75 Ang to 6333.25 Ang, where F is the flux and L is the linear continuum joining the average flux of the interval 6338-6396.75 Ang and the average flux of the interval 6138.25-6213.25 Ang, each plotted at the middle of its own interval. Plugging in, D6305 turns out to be 0.16 Ang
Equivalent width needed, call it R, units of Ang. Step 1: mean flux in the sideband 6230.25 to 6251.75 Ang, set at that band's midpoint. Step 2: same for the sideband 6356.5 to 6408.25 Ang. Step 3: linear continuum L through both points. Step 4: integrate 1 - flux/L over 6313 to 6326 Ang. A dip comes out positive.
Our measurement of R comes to 0.3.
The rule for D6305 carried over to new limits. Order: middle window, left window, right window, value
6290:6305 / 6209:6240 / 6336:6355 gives 0.22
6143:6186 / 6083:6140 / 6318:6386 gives 0.78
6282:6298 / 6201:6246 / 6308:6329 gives -0.25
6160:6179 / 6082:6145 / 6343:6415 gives 0.53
